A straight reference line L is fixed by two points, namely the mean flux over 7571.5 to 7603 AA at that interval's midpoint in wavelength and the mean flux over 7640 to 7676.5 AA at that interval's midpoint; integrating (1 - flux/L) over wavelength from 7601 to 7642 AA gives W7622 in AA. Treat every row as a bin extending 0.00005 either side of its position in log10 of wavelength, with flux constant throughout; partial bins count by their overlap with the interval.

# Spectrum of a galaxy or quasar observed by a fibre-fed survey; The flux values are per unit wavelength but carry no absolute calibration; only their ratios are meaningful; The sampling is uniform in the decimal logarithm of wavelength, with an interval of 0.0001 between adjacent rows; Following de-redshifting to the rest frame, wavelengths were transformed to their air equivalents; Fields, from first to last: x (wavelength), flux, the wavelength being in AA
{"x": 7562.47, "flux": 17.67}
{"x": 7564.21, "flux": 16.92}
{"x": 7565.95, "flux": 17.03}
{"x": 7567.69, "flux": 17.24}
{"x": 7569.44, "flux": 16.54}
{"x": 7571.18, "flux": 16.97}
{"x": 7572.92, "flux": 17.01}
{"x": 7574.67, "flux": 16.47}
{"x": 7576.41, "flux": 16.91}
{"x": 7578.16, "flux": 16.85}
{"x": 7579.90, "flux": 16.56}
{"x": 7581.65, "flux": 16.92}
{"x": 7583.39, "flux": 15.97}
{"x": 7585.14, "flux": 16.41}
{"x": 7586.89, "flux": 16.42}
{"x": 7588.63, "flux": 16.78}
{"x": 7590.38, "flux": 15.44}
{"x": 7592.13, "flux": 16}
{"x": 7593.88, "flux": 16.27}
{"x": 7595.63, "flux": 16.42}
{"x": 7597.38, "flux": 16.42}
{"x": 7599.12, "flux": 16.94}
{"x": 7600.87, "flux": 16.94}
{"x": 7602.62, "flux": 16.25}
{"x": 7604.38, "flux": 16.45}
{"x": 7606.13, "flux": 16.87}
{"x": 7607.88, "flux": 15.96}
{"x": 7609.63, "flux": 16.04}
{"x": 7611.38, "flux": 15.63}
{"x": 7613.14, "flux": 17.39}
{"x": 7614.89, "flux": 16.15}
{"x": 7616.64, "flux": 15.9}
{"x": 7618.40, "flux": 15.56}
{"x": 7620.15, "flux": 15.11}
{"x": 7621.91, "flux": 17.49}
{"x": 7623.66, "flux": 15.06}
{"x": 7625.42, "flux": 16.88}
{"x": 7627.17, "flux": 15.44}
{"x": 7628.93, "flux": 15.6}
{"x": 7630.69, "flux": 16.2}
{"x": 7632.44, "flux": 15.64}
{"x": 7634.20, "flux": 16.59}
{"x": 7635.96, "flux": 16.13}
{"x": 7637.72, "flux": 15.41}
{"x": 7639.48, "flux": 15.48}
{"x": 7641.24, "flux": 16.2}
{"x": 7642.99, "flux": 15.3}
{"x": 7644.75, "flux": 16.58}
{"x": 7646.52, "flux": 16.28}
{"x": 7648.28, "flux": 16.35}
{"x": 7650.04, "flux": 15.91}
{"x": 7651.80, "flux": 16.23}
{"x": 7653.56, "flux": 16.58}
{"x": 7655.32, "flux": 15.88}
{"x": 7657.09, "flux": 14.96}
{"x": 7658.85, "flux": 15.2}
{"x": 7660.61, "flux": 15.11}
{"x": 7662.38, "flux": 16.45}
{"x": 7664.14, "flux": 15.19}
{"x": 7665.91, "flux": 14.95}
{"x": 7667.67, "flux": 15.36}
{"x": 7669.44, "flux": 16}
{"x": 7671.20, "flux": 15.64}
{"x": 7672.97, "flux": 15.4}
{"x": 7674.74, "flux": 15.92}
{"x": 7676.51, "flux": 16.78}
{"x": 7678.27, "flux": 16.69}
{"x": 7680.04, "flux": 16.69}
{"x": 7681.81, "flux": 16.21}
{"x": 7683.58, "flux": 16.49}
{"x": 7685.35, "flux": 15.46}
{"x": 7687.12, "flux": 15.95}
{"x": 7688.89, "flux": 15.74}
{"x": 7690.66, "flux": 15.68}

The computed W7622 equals 0.2 AA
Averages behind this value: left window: 16.5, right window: 15.8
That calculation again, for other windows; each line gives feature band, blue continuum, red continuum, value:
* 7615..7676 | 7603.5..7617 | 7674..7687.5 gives 1.8 AA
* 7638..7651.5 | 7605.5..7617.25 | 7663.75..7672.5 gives -0.2 AA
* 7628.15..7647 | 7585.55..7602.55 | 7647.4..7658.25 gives 0.2 AA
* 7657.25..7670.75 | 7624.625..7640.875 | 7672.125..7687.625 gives 0.5 AA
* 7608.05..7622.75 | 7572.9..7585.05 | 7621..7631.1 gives 0.1 AA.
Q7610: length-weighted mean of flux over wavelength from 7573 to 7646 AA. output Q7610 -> 16.2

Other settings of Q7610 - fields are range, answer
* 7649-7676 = 15.7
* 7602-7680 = 16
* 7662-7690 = 15.9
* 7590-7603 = 16.4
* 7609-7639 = 16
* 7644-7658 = 16.1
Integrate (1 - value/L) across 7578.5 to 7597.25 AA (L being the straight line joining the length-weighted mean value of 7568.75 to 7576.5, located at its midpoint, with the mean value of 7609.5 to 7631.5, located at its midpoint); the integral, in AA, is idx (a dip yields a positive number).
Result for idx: 0.23 AA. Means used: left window 16.8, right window 16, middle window 16.3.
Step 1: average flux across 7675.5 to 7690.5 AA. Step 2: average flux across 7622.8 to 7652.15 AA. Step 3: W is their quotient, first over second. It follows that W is 1.0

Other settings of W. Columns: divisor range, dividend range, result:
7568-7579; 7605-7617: 0.97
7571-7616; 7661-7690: 0.97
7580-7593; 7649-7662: 0.97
